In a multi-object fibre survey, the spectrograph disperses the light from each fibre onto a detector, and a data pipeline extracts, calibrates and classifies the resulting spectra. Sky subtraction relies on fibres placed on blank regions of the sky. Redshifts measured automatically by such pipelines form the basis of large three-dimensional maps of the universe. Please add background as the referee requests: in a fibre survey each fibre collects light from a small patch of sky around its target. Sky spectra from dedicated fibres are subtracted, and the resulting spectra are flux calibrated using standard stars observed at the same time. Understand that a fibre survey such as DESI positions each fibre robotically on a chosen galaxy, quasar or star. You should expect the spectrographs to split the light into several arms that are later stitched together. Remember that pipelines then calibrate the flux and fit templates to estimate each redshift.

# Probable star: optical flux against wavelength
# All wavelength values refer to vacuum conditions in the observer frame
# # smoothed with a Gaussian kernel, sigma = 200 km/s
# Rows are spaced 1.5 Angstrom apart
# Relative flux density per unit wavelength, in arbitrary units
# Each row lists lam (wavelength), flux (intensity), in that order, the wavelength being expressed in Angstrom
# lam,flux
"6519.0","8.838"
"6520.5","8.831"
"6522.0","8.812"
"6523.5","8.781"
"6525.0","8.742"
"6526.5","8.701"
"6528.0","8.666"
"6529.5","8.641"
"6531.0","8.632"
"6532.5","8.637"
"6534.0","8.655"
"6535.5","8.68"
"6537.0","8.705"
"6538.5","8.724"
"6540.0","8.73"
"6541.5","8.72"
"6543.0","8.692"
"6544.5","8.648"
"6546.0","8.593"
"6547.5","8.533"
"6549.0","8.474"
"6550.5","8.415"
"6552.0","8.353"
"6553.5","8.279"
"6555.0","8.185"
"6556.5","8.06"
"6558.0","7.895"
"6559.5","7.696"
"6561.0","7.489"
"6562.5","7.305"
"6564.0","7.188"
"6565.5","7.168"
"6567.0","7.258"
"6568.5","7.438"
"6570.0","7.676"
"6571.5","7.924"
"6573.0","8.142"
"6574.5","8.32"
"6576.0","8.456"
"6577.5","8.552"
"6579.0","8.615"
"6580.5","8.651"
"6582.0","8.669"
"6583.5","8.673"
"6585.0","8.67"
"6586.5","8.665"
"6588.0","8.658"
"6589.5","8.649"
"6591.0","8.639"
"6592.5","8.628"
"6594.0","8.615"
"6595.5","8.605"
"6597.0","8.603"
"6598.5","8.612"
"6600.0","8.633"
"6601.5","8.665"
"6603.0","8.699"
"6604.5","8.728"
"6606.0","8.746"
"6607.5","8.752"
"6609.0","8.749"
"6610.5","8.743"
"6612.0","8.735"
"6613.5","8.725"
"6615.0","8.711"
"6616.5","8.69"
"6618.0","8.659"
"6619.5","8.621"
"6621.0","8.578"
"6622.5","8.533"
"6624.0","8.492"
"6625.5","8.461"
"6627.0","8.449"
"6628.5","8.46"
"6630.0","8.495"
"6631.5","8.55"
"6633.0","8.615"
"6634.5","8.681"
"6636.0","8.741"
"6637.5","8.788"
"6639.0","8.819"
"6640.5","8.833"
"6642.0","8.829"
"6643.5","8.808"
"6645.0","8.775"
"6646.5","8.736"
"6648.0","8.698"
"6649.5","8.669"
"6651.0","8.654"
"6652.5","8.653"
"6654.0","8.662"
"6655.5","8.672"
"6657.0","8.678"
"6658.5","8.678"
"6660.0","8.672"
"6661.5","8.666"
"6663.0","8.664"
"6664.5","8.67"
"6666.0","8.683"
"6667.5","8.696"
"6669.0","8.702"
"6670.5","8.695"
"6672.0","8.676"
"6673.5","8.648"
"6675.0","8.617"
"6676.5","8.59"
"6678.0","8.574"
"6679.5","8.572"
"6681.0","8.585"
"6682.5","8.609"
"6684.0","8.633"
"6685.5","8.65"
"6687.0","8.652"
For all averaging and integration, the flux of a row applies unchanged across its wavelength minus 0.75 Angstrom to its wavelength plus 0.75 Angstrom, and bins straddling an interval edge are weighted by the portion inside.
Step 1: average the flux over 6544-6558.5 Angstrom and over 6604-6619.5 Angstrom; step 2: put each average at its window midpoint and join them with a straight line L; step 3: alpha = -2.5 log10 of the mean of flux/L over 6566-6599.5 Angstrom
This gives 0.02 mag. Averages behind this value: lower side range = 8.35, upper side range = 8.72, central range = 8.39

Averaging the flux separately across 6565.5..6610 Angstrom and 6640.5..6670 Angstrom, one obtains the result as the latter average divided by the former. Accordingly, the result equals 1.03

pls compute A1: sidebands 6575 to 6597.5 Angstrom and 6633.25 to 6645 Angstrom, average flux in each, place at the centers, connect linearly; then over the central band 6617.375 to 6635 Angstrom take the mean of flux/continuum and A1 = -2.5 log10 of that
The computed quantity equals 0.02 mag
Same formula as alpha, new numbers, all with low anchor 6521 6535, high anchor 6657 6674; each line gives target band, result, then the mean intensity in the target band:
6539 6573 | 0.08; 8.04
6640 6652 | -0.01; 8.75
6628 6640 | 0.00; 8.65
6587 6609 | 0.00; 8.66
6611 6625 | 0.01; 8.64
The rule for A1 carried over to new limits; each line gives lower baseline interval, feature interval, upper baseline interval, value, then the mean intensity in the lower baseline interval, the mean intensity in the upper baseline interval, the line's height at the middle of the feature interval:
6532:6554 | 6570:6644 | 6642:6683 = 0.00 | 8.59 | 8.67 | 8.63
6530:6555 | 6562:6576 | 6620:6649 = 0.13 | 8.58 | 8.65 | 8.6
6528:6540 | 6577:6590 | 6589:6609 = 0.00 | 8.67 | 8.66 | 8.67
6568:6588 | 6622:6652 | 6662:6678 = -0.01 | 8.37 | 8.66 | 8.55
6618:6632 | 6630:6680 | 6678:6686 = -0.01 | 8.52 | 8.61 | 8.57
